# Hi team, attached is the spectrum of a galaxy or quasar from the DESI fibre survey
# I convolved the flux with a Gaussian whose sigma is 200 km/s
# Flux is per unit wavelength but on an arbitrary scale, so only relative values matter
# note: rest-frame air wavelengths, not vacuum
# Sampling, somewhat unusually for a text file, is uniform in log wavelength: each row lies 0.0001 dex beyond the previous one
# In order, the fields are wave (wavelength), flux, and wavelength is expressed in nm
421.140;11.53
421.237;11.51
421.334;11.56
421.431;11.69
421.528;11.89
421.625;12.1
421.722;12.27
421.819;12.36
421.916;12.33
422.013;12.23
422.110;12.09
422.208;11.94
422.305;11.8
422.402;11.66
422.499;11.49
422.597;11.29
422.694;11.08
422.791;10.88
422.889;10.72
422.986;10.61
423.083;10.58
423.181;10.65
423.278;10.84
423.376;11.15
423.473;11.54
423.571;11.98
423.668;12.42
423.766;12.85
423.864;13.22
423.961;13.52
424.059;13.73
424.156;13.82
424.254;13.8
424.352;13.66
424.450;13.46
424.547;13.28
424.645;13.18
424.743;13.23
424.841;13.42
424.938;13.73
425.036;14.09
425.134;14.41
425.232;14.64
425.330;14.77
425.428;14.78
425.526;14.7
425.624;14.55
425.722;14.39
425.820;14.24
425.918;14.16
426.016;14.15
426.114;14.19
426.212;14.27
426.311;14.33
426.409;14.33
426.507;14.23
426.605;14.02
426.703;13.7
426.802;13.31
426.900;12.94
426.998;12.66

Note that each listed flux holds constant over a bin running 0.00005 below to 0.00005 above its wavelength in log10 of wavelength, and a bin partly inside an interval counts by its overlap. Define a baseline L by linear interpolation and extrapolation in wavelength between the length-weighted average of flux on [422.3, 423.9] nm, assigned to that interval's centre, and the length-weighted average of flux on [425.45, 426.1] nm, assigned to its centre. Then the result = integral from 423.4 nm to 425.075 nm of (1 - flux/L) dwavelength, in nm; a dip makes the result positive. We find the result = -0.07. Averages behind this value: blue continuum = 11.4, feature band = 13.2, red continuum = 14.4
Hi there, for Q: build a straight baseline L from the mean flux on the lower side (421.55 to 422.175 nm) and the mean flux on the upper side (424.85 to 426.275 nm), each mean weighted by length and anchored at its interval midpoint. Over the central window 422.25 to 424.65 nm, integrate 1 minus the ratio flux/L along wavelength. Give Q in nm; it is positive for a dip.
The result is 0.19 nm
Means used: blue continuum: 12.2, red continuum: 14.3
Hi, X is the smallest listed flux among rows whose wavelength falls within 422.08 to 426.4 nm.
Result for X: 10.58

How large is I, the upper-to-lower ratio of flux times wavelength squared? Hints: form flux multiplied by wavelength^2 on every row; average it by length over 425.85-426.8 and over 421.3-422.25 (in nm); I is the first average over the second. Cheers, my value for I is 1.2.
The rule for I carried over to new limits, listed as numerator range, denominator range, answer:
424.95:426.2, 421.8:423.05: 1.27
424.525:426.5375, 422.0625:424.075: 1.23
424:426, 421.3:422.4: 1.18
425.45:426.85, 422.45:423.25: 1.32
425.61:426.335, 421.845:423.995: 1.24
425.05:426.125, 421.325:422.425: 1.22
